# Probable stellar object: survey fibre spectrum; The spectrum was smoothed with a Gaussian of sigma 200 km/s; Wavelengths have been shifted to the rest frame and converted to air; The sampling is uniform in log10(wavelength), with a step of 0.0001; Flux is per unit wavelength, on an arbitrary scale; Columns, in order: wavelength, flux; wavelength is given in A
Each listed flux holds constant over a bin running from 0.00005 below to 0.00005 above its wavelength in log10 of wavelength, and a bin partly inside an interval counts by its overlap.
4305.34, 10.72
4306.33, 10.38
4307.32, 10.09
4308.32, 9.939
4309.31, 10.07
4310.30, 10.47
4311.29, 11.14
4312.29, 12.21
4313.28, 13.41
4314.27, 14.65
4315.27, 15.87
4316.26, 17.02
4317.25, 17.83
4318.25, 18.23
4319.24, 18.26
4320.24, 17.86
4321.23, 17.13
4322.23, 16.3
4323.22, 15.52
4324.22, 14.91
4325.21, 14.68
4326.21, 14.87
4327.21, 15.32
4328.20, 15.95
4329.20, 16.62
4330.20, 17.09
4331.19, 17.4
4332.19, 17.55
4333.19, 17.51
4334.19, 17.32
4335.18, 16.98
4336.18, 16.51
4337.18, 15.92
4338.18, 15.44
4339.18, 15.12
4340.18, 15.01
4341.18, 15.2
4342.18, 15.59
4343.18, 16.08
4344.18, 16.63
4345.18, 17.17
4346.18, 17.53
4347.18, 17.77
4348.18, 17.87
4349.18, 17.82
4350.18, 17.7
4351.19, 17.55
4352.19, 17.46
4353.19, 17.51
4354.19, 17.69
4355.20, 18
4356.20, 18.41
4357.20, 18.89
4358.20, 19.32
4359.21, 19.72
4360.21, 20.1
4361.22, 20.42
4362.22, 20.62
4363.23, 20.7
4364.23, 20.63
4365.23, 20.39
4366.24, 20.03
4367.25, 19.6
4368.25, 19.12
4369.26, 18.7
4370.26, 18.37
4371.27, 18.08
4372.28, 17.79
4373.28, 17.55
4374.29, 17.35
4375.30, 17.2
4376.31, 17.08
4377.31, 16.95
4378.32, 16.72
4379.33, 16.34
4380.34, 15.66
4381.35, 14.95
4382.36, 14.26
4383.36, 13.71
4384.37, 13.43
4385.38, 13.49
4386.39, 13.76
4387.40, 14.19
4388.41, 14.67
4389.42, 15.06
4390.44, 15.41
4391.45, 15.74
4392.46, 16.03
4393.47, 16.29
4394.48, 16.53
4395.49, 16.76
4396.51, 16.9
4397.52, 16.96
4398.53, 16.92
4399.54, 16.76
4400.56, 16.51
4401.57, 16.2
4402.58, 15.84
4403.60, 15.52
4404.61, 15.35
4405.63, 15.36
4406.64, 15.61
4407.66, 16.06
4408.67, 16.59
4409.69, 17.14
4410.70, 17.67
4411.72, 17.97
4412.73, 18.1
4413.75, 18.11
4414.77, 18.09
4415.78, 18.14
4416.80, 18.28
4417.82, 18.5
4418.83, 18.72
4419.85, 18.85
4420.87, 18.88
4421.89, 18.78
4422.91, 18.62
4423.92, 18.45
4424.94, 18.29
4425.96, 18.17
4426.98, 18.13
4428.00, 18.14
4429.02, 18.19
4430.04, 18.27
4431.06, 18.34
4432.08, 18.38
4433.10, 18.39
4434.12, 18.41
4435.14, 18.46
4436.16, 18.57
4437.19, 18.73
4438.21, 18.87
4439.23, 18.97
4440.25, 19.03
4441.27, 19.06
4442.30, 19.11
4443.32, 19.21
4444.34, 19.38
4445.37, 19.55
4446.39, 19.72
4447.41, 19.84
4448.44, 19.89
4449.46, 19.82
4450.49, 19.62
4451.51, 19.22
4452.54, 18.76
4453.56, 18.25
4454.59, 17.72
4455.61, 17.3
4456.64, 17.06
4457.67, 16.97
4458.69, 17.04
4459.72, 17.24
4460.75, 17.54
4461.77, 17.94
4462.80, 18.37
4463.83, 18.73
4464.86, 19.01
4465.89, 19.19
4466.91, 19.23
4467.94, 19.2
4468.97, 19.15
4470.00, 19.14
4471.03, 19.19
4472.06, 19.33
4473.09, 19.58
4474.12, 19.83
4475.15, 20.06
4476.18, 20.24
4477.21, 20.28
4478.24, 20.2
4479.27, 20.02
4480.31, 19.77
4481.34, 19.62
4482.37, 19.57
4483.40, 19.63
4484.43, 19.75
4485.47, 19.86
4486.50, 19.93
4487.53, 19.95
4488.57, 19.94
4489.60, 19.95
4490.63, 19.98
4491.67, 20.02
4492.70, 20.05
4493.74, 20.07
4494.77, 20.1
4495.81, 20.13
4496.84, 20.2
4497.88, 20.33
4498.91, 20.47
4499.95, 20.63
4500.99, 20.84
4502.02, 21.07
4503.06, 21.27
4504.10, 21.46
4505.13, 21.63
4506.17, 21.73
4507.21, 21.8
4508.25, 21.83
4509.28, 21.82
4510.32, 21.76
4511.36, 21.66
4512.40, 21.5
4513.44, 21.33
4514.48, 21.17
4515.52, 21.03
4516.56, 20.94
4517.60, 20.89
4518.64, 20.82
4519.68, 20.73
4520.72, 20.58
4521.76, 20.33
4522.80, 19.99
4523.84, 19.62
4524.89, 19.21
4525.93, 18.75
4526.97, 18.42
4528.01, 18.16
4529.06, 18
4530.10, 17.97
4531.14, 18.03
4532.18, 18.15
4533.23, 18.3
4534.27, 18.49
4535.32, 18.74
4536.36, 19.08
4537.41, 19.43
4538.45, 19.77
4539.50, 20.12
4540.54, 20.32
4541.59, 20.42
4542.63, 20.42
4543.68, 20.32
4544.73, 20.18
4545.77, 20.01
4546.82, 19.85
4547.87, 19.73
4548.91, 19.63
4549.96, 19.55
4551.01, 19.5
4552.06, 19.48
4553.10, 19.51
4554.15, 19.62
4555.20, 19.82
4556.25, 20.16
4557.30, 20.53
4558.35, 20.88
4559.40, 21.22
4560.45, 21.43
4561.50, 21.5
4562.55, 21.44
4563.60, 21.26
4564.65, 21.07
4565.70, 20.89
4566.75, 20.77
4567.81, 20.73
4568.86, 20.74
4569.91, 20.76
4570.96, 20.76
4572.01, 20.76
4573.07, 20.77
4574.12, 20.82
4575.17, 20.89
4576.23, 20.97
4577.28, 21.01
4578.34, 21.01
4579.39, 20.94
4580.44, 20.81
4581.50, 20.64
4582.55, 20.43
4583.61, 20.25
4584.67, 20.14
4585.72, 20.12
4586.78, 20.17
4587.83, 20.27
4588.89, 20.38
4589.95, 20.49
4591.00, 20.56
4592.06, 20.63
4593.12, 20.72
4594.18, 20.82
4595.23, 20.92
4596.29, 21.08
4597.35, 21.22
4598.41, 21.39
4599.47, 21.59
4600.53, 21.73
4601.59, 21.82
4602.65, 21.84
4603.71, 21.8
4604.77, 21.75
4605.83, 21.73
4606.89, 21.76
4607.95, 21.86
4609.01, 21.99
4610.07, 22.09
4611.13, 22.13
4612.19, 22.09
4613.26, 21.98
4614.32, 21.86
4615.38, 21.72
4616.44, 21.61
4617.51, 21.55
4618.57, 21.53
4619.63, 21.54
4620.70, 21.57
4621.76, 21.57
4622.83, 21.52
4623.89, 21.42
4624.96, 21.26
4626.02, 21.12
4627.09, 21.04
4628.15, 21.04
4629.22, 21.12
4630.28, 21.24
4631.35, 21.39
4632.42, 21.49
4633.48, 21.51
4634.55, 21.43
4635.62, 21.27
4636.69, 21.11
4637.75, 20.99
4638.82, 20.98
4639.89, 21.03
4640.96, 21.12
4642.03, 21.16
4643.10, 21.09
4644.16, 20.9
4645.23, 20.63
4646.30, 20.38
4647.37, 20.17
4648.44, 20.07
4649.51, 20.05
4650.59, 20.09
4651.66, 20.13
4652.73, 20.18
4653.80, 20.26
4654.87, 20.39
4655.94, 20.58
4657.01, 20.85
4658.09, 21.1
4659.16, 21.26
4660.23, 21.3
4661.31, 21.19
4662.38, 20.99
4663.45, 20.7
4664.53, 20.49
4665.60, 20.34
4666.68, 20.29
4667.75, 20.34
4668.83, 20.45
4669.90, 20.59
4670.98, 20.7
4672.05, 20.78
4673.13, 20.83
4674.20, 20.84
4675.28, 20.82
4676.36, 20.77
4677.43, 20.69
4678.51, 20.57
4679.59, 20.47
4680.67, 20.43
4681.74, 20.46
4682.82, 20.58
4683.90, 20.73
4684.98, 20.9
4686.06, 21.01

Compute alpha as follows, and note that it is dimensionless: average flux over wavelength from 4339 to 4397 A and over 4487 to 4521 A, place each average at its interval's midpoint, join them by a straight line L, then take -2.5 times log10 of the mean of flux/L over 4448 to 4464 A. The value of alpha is 0.08 mag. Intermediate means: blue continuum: 17.2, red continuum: 20.8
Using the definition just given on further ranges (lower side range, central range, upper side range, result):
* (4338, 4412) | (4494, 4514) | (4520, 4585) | -0.10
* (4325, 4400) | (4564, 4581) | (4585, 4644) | -0.01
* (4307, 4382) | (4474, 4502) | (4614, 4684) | -0.08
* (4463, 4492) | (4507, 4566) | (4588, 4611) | 0.02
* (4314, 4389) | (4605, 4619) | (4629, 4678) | -0.08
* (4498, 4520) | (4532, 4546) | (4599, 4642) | 0.09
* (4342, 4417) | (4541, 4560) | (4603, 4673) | -0.02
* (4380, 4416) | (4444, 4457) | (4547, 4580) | -0.09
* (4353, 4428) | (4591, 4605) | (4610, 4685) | -0.05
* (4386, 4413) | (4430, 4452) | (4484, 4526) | -0.07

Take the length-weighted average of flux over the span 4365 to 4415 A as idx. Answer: 16.5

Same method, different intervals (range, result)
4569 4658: 21.1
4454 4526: 19.9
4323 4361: 17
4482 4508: 20.4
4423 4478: 18.8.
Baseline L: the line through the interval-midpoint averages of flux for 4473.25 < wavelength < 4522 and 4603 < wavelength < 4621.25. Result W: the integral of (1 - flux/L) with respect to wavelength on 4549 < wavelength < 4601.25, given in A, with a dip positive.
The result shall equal 1.8 A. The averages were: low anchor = 20.6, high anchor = 21.8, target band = 20.7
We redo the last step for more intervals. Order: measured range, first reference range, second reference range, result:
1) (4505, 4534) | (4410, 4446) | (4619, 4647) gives -0.7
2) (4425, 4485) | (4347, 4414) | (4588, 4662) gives -1.7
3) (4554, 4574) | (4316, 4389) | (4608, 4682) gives -0.9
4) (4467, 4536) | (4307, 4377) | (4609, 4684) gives -3.8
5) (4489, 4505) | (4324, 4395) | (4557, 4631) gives -0.8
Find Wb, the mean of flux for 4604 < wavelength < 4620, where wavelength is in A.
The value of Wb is 21.8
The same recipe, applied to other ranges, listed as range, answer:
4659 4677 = 20.7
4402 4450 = 18.2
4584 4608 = 21.1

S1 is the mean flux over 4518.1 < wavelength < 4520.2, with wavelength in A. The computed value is 20.8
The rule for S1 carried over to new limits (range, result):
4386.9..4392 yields 15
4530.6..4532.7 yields 18.1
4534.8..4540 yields 19.4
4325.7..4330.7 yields 16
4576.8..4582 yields 20.9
